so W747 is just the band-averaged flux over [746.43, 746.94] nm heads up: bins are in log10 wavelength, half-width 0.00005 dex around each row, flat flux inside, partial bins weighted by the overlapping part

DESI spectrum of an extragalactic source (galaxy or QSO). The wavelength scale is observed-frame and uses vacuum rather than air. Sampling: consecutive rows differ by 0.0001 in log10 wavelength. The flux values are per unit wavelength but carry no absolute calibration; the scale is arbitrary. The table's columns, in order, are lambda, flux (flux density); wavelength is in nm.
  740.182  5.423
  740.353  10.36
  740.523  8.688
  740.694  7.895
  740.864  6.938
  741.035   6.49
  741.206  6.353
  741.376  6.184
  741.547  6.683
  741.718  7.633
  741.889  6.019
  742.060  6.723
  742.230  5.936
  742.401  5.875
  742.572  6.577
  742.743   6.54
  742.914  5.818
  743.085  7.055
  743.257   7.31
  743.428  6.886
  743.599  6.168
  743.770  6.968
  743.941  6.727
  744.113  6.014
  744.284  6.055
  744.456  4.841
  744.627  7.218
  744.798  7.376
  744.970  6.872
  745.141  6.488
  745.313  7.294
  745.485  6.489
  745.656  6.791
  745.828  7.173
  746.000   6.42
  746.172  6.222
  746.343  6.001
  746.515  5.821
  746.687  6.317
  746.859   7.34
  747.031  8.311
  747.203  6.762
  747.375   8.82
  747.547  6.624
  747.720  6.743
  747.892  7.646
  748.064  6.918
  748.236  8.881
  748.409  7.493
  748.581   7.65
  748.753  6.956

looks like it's 6.48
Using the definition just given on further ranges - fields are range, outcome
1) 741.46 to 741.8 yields 7.14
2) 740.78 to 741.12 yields 6.71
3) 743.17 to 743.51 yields 7.09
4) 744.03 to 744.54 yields 5.63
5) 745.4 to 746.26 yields 6.62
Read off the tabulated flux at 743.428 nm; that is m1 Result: 6.886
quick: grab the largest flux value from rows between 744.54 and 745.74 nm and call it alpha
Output 7.376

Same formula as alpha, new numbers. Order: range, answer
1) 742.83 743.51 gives 7.31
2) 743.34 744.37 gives 6.968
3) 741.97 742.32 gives 6.723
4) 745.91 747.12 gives 8.311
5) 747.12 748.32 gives 8.881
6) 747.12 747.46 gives 8.82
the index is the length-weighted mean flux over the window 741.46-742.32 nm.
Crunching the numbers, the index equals 6.59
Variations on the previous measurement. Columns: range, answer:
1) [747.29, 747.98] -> 7.45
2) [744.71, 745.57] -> 6.9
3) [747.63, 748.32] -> 7.54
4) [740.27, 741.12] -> 8.07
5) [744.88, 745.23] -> 6.69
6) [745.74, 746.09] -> 6.78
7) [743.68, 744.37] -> 6.44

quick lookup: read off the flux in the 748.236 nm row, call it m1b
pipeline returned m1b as 8.881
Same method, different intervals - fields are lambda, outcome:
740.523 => 8.688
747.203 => 6.762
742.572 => 6.577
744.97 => 6.872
